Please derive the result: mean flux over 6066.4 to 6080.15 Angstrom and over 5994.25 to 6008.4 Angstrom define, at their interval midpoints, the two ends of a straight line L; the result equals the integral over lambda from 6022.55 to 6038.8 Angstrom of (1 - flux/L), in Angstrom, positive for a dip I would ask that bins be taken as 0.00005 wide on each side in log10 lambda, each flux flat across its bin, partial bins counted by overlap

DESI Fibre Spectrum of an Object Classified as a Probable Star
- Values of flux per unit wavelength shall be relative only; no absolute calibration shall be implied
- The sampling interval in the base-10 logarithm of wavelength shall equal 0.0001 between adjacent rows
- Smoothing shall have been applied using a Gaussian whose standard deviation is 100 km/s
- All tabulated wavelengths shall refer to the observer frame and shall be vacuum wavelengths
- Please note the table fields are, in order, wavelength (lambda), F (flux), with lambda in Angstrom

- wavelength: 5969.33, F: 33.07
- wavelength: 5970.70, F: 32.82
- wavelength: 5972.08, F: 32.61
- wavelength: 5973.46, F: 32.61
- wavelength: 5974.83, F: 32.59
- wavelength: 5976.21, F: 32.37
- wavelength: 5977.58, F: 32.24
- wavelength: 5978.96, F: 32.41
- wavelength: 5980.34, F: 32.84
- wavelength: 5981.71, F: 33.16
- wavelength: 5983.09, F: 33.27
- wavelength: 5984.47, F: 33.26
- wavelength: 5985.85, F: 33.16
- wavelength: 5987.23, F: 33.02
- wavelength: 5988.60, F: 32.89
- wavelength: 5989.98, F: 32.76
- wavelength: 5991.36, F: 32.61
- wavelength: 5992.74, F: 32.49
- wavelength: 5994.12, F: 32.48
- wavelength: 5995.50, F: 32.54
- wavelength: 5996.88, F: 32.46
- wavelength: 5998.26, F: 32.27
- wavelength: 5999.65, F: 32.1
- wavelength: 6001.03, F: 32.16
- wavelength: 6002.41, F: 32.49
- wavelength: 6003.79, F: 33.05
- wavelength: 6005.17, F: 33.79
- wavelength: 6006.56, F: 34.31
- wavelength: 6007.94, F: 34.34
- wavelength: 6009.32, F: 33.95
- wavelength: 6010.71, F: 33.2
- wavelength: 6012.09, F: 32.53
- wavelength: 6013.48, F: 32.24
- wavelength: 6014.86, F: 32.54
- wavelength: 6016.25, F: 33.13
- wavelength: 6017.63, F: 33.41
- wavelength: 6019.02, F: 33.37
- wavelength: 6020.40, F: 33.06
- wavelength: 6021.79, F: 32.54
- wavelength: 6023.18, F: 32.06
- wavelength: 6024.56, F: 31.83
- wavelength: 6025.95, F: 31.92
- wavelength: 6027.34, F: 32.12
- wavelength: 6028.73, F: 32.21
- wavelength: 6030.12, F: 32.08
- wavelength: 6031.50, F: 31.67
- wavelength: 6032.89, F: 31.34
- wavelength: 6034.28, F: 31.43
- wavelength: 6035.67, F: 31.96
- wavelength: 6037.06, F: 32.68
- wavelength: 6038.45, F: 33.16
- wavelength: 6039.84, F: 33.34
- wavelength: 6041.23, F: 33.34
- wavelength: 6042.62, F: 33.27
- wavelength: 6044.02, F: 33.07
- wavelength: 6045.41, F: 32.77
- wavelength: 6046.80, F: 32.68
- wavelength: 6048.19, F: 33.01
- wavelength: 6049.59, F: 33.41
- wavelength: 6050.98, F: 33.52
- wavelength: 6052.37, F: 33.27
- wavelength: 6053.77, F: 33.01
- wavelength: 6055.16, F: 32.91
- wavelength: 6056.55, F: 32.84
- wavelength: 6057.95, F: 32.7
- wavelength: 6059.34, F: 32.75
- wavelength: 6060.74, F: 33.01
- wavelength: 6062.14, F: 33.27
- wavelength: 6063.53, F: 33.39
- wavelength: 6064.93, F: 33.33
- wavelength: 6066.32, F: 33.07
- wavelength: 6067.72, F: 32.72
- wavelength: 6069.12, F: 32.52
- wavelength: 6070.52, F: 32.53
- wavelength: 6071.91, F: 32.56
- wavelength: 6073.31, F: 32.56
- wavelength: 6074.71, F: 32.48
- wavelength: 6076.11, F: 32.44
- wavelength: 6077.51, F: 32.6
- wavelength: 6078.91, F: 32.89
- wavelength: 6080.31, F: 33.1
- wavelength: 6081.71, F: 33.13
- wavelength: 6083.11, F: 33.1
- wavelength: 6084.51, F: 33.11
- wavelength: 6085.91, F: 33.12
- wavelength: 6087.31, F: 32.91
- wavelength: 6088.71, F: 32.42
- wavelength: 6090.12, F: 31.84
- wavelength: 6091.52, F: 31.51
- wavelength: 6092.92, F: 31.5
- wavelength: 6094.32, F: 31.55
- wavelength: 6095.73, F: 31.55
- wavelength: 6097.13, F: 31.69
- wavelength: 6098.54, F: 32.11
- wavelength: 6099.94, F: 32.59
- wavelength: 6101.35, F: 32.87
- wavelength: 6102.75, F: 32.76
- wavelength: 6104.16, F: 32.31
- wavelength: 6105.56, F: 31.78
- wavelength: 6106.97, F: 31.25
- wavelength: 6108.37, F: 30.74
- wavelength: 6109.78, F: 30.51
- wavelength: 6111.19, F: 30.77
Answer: 0.4 Angstrom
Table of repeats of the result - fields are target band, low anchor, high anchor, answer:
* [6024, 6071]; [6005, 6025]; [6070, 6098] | 0.1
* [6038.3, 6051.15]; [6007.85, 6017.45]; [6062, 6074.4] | -0.1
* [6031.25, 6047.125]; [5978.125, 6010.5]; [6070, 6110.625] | 0.0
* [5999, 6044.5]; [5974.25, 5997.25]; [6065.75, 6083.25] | 0.0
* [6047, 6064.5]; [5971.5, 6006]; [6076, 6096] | -0.3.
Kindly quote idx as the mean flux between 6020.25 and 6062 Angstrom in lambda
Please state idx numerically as 32.6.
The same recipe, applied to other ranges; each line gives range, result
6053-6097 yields 32.6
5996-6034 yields 32.7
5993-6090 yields 32.8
